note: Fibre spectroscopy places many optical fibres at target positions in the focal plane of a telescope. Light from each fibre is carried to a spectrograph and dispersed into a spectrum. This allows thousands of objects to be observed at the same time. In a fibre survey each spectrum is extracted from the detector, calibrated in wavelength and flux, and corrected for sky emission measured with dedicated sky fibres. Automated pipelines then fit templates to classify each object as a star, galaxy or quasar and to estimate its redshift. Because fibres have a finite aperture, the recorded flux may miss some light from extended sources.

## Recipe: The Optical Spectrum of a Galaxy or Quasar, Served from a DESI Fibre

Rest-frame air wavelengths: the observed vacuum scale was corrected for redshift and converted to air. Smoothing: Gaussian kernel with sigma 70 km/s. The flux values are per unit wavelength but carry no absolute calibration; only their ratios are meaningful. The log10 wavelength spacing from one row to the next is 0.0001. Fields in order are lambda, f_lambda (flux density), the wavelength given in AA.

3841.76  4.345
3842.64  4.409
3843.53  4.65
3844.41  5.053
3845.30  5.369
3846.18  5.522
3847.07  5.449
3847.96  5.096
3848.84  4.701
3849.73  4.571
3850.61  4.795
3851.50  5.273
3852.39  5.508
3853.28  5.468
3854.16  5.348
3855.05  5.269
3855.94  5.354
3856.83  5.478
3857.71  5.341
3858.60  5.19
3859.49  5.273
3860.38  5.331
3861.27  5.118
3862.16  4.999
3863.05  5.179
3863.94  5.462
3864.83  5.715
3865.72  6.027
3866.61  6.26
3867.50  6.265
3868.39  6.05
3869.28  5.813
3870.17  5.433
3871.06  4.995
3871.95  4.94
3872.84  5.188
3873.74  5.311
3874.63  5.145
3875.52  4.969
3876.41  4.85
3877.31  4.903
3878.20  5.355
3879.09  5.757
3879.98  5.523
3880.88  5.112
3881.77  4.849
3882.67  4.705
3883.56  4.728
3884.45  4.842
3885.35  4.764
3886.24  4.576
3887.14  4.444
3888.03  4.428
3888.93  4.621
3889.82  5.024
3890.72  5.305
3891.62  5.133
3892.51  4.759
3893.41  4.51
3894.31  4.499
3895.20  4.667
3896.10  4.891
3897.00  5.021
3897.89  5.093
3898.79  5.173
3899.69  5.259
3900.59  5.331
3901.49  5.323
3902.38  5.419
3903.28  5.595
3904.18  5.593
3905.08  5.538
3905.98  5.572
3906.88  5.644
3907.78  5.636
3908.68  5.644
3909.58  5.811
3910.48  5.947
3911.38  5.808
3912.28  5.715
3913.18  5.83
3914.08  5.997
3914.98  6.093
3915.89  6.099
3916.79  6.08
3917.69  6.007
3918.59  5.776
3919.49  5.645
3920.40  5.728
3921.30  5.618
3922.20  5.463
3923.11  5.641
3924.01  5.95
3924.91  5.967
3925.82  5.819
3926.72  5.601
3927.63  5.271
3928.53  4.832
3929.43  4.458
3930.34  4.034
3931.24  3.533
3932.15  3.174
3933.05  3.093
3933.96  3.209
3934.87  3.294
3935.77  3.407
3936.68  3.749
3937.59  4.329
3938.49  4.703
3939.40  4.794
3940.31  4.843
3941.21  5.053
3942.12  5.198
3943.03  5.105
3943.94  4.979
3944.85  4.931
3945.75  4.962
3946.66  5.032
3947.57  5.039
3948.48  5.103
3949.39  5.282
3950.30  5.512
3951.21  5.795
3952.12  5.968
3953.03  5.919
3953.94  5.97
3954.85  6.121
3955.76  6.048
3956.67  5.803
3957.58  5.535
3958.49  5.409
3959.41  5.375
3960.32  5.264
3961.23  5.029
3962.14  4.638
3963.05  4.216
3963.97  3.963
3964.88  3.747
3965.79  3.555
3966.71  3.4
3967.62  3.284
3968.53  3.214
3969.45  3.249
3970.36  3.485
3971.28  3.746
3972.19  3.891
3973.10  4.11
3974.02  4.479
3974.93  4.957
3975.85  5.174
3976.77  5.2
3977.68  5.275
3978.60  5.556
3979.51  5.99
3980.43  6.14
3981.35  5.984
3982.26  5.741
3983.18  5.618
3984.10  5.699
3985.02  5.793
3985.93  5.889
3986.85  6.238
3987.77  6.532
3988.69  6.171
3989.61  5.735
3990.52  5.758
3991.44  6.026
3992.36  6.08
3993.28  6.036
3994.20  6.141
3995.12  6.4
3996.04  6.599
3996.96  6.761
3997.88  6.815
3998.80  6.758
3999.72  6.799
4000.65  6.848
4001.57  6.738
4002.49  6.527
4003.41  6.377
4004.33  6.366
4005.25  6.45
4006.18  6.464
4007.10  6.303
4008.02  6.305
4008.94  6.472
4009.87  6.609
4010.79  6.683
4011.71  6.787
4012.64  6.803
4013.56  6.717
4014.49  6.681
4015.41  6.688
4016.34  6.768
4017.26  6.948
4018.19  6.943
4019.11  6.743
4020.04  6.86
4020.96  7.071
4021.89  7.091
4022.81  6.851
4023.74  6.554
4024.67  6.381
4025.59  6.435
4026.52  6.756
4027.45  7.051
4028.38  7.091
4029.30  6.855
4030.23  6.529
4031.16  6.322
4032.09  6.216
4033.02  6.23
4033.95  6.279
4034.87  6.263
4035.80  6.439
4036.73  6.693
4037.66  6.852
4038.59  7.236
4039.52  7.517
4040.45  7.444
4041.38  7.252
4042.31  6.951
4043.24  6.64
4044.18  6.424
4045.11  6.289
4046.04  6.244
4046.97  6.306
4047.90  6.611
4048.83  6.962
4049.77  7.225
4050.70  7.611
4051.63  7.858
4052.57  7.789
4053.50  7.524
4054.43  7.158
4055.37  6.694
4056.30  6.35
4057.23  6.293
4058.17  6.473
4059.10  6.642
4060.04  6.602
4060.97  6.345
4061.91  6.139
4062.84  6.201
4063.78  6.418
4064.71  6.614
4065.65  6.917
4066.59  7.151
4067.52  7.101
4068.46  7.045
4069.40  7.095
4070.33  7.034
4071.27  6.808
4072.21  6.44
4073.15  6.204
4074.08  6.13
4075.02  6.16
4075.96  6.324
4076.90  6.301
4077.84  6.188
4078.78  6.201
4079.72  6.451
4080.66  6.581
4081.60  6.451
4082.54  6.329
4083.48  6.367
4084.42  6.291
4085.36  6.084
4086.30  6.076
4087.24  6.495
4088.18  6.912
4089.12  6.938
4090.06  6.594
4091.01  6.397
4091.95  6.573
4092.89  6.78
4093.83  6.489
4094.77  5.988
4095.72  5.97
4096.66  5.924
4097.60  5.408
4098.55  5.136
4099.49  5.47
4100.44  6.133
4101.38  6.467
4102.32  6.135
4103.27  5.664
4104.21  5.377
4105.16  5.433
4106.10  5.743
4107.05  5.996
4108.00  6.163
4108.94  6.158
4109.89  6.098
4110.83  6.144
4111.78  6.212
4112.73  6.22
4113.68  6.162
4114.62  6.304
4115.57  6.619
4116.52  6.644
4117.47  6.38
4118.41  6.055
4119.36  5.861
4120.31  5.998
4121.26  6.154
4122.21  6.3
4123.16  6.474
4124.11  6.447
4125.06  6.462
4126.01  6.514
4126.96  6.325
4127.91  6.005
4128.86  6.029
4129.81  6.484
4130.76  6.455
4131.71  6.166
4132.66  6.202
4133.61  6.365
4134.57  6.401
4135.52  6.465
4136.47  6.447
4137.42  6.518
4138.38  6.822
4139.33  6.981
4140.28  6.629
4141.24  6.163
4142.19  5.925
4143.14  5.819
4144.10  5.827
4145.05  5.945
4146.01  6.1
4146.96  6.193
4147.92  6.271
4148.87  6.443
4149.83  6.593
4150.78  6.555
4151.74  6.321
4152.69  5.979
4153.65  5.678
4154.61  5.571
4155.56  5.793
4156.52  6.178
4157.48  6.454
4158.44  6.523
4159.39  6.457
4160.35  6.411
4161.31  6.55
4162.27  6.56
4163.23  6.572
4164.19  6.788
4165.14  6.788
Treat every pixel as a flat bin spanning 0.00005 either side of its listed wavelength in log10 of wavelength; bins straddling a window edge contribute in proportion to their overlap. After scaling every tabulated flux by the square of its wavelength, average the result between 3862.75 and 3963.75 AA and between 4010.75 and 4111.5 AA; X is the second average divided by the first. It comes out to 1.4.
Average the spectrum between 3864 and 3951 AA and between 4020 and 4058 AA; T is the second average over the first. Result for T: 1.32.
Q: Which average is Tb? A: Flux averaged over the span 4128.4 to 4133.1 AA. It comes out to 6.27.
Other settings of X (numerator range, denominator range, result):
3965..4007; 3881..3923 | 1.09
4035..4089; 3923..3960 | 1.43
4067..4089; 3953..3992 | 1.34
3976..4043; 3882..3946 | 1.34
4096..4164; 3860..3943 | 1.35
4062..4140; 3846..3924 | 1.32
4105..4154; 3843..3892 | 1.37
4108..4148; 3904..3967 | 1.35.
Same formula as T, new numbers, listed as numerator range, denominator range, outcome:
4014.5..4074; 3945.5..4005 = 1.24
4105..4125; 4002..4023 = 0.93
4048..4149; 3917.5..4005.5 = 1.22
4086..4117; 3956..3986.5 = 1.28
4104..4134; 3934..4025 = 1.11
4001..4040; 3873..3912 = 1.30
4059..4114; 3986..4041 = 0.96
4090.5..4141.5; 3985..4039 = 0.95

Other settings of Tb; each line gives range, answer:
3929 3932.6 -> 3.79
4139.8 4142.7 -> 6.24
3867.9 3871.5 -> 5.59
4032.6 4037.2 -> 6.39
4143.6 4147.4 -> 6.01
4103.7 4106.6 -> 5.53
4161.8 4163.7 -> 6.56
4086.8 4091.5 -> 6.67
